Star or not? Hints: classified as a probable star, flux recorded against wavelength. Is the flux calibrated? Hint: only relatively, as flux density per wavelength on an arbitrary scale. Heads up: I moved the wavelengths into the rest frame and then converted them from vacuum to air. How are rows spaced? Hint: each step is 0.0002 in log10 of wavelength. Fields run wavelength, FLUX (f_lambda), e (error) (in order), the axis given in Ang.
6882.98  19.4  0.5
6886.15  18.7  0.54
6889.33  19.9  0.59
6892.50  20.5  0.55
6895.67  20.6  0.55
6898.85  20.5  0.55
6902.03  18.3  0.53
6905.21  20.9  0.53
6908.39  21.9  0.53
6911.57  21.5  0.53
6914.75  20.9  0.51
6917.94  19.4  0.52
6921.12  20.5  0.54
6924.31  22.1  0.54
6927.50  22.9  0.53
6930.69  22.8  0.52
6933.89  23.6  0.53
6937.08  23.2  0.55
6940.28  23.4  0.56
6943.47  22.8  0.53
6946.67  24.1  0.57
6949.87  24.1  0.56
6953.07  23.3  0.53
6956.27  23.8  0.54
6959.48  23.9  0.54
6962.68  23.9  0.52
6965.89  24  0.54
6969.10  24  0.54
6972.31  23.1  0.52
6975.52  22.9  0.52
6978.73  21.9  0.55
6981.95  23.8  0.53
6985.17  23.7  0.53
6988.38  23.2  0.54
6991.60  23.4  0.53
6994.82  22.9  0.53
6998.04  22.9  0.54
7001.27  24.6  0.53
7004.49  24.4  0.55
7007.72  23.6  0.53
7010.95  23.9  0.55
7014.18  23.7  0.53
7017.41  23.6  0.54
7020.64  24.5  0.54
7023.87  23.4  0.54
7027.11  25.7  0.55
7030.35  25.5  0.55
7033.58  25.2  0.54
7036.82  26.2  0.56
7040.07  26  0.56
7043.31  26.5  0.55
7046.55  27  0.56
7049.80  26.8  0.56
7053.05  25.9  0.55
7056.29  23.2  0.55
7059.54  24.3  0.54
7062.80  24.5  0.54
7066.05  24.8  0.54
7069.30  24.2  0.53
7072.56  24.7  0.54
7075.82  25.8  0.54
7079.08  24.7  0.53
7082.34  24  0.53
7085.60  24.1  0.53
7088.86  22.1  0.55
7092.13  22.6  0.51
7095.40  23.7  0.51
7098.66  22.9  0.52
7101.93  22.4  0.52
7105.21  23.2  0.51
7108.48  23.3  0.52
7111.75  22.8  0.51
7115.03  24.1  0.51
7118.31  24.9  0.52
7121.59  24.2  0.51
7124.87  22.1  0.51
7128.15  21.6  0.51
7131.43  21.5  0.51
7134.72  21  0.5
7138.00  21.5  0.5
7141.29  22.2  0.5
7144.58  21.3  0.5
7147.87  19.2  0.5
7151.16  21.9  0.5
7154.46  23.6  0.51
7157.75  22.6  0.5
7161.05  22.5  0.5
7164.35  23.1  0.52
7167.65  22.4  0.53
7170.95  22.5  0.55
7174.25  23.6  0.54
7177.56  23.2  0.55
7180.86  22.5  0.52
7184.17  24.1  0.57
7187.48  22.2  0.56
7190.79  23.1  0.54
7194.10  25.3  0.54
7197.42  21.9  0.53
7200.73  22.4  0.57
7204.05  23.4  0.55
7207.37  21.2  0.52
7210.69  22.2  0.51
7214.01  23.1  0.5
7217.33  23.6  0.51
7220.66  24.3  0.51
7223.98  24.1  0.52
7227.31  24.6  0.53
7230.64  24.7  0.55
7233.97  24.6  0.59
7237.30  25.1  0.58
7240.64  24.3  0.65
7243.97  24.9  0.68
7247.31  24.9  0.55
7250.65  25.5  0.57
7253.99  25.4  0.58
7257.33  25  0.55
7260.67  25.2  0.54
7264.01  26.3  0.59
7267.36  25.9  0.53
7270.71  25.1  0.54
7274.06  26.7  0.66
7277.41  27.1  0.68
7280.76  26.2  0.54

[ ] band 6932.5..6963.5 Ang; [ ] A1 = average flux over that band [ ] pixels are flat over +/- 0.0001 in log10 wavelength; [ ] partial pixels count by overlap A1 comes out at 23.6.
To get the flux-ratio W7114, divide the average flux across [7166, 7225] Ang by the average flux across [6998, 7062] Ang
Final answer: 0.9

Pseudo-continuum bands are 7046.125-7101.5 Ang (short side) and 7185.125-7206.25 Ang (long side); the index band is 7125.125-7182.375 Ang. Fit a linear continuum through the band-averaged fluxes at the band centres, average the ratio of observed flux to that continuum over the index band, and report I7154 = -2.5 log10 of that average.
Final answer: 0.06 mag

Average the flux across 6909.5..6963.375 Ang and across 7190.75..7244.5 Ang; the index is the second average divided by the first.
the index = 1.04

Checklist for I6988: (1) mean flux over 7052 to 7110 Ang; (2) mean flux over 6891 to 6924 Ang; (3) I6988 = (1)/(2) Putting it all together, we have 1.2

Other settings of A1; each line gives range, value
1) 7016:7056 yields 25.5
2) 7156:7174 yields 22.7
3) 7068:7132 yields 23.5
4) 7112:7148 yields 22.3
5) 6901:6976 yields 22.6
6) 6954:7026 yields 23.6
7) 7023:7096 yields 24.8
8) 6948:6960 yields 23.8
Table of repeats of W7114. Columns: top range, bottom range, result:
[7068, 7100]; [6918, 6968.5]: 1.03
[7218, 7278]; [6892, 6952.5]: 1.15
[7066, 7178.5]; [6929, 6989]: 0.98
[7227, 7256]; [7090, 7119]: 1.07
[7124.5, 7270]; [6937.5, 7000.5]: 1.00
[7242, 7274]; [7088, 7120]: 1.09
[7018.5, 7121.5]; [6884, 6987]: 1.10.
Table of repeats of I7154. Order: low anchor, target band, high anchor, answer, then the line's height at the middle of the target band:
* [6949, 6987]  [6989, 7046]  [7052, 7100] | -0.03 mag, 23.8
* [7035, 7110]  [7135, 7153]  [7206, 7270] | 0.15 mag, 24.5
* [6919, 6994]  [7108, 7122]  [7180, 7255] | -0.01 mag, 23.6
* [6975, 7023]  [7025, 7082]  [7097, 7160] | -0.10 mag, 23.1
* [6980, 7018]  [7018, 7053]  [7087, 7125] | -0.09 mag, 23.5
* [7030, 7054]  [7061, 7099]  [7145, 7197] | 0.05 mag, 25.2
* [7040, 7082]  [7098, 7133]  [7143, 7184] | 0.03 mag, 23.7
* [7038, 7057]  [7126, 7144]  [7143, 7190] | 0.09 mag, 23.4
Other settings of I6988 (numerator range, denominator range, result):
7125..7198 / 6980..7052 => 0.91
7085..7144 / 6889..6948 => 1.05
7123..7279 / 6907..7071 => 0.99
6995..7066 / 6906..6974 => 1.09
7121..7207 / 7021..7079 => 0.89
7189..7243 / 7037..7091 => 0.95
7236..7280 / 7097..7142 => 1.12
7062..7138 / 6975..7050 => 0.96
